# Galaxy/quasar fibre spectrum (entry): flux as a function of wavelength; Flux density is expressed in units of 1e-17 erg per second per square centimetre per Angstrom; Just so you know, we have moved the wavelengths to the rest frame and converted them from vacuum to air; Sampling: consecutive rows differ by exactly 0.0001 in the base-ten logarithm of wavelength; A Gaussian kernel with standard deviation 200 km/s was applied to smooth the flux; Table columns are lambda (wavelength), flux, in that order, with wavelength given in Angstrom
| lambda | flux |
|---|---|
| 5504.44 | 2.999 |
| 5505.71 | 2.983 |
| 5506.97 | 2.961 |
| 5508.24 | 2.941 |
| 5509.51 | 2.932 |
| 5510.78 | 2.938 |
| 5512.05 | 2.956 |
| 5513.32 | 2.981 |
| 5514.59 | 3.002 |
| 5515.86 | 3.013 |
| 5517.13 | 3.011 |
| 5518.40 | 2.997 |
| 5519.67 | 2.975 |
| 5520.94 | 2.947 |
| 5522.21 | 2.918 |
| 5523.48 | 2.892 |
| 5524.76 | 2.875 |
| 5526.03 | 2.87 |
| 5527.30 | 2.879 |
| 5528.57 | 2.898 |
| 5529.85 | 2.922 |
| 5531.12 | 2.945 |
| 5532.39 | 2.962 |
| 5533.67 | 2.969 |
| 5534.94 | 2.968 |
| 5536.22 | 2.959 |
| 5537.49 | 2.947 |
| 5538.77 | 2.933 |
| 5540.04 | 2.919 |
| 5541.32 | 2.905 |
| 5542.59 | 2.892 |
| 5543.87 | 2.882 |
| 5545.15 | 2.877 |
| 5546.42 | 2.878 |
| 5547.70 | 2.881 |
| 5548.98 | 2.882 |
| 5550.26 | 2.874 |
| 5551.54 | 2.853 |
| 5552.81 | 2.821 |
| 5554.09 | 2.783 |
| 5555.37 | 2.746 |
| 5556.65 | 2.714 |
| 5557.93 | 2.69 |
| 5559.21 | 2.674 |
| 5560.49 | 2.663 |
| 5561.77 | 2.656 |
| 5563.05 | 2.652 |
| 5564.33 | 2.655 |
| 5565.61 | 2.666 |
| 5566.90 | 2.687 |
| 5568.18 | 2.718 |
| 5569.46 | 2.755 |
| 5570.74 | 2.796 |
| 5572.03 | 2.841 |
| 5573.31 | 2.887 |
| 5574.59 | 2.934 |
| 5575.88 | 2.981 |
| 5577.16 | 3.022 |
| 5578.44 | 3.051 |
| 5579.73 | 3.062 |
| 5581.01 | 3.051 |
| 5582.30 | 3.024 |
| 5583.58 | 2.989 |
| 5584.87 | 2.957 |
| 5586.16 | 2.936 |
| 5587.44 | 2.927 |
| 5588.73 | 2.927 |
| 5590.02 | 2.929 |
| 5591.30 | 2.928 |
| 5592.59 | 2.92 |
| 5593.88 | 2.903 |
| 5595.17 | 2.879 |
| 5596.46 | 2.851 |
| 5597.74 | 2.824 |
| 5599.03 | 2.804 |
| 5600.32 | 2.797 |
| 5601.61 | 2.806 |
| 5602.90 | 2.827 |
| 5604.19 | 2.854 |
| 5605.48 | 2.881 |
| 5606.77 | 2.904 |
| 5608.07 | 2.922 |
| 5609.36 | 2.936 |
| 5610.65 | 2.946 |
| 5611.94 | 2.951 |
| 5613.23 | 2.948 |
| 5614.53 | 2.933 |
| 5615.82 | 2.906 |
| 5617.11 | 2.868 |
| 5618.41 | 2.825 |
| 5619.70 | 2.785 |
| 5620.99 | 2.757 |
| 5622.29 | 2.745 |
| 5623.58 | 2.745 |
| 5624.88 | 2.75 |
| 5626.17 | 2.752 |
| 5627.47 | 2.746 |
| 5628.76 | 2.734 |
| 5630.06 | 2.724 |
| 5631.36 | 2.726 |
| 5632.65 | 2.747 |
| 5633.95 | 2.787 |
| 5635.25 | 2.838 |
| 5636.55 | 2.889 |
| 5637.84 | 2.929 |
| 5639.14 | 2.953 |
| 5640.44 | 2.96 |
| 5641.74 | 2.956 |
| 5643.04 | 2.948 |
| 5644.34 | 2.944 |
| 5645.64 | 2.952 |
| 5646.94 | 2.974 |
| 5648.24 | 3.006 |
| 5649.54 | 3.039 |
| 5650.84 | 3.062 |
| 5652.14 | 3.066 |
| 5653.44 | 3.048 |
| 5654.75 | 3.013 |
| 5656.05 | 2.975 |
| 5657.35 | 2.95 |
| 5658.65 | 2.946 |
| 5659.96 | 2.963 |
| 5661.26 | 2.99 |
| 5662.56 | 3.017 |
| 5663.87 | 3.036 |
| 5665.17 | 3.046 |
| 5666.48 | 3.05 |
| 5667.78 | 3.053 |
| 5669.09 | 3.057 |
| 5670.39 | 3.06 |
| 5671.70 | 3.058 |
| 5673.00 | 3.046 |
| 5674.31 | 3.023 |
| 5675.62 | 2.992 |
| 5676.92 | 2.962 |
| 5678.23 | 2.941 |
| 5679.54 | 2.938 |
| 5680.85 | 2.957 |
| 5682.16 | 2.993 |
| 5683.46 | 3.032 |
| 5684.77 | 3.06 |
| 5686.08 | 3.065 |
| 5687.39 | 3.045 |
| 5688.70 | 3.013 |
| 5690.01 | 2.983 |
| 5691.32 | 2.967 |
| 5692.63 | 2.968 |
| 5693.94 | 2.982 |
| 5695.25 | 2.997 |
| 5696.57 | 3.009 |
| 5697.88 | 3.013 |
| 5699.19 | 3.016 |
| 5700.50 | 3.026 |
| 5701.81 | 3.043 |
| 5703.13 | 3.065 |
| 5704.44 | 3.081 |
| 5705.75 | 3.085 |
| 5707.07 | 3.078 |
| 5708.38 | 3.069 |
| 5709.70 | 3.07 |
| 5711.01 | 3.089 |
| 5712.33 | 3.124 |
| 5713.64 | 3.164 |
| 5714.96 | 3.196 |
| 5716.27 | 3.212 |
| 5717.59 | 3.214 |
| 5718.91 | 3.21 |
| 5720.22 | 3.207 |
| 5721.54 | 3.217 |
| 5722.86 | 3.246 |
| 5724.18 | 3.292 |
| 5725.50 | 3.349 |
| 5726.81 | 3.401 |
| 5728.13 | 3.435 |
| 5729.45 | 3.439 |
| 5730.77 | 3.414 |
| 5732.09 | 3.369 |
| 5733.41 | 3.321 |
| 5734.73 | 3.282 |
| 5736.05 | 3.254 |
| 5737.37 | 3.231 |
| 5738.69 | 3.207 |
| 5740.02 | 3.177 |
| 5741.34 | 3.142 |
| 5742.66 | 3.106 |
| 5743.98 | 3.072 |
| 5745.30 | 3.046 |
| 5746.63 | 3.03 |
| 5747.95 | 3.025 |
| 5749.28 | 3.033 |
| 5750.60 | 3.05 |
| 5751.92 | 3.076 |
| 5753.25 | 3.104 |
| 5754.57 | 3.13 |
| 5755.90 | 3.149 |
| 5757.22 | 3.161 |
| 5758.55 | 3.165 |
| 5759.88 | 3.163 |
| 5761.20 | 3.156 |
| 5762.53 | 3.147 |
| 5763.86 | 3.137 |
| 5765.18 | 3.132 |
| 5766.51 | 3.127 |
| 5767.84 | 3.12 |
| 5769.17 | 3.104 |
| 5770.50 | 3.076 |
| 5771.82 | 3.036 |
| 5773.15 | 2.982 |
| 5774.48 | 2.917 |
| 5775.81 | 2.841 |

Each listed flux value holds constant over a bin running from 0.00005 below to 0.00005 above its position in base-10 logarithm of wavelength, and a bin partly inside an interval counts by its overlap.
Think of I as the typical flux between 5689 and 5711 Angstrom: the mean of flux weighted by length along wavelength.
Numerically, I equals 3.03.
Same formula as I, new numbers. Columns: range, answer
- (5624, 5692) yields 2.96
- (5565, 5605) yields 2.89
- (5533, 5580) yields 2.84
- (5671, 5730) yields 3.1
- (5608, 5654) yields 2.88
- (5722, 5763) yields 3.2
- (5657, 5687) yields 3.01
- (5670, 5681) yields 3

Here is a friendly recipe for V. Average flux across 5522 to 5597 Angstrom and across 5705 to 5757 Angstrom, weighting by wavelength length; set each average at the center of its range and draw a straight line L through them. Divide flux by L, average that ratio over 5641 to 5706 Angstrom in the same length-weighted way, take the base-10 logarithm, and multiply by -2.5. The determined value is 0.03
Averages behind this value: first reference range 2.87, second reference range 3.19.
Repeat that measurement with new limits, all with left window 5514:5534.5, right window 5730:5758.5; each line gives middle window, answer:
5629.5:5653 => 0.051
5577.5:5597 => 0.018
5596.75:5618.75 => 0.054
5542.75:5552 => 0.034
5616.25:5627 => 0.097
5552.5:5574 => 0.096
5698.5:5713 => 0.019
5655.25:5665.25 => 0.032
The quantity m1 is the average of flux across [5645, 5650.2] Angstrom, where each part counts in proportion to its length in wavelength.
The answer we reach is 2.99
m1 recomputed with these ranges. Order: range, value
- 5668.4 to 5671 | 3.06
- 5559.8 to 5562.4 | 2.66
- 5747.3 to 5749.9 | 3.02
